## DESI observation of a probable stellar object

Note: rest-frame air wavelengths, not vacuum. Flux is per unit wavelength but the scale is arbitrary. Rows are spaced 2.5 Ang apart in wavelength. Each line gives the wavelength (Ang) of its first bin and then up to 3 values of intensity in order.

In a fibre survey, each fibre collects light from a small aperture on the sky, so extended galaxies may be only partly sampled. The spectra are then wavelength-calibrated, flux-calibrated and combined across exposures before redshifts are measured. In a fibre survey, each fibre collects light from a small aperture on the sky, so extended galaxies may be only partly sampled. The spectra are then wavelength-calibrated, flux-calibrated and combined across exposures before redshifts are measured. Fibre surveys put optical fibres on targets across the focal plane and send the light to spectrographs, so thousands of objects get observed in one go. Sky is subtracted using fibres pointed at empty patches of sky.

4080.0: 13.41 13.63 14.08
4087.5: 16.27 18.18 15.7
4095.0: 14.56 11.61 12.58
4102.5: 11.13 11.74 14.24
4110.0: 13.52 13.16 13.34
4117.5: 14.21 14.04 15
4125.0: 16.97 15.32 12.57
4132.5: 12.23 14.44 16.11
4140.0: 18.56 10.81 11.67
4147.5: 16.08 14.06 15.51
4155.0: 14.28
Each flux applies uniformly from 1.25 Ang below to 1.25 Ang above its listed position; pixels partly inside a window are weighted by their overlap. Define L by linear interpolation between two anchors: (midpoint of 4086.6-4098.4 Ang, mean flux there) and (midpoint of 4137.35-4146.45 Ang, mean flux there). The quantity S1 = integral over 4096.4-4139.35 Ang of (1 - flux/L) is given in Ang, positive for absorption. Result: 2.8 Ang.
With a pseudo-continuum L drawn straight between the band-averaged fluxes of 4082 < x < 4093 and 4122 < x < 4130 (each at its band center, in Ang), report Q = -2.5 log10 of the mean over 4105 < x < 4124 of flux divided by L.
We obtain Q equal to 0.12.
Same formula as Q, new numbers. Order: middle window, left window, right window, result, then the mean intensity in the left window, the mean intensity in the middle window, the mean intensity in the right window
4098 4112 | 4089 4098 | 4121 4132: 0.192 mag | 15.2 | 12.6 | 14.8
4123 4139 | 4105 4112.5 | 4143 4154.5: -0.069 mag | 13.4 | 14.7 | 14.1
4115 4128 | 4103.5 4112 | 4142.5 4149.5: -0.134 mag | 13.1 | 14.9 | 13.3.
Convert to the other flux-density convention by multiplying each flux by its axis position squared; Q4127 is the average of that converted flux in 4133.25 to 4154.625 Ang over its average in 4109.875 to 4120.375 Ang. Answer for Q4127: 1.08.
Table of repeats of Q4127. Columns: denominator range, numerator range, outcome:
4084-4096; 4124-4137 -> 0.93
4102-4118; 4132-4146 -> 1.09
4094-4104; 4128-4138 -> 1.13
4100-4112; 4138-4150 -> 1.15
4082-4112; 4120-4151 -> 1.06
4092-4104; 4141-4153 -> 1.08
